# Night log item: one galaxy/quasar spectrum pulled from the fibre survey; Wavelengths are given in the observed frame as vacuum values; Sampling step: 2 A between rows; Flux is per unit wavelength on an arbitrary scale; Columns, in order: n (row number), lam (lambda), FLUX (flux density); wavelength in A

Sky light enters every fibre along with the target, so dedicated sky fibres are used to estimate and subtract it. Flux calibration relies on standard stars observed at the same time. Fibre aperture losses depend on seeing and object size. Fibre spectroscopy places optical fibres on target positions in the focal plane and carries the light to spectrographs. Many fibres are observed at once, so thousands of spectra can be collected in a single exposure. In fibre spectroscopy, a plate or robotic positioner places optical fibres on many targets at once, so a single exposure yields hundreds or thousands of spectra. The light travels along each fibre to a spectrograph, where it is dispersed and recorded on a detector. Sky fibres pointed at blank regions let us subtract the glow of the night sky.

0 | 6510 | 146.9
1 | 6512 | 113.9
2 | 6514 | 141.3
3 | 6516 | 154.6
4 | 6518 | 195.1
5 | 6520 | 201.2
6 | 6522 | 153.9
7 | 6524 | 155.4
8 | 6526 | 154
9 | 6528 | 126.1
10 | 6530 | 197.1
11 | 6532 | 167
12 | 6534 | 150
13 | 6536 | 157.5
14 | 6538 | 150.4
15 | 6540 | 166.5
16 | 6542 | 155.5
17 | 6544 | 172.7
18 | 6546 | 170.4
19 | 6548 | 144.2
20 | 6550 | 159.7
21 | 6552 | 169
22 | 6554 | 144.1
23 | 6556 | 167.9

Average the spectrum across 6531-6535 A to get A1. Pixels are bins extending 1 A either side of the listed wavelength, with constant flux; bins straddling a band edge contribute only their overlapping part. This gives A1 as 158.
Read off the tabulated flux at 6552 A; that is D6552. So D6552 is 169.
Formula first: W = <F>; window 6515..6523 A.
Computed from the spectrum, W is 176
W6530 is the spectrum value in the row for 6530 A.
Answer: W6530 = 197.1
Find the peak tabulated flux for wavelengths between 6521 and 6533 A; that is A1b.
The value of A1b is 197.1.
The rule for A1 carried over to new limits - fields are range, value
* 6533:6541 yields 156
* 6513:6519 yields 164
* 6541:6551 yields 160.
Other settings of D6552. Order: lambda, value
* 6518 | 195.1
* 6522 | 153.9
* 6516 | 154.6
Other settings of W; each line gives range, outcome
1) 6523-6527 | 155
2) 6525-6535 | 159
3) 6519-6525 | 170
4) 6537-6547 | 163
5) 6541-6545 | 164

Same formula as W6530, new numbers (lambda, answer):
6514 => 141.3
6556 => 167.9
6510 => 146.9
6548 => 144.2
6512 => 113.9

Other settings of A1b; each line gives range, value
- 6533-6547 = 172.7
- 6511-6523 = 201.2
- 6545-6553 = 170.4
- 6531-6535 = 167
